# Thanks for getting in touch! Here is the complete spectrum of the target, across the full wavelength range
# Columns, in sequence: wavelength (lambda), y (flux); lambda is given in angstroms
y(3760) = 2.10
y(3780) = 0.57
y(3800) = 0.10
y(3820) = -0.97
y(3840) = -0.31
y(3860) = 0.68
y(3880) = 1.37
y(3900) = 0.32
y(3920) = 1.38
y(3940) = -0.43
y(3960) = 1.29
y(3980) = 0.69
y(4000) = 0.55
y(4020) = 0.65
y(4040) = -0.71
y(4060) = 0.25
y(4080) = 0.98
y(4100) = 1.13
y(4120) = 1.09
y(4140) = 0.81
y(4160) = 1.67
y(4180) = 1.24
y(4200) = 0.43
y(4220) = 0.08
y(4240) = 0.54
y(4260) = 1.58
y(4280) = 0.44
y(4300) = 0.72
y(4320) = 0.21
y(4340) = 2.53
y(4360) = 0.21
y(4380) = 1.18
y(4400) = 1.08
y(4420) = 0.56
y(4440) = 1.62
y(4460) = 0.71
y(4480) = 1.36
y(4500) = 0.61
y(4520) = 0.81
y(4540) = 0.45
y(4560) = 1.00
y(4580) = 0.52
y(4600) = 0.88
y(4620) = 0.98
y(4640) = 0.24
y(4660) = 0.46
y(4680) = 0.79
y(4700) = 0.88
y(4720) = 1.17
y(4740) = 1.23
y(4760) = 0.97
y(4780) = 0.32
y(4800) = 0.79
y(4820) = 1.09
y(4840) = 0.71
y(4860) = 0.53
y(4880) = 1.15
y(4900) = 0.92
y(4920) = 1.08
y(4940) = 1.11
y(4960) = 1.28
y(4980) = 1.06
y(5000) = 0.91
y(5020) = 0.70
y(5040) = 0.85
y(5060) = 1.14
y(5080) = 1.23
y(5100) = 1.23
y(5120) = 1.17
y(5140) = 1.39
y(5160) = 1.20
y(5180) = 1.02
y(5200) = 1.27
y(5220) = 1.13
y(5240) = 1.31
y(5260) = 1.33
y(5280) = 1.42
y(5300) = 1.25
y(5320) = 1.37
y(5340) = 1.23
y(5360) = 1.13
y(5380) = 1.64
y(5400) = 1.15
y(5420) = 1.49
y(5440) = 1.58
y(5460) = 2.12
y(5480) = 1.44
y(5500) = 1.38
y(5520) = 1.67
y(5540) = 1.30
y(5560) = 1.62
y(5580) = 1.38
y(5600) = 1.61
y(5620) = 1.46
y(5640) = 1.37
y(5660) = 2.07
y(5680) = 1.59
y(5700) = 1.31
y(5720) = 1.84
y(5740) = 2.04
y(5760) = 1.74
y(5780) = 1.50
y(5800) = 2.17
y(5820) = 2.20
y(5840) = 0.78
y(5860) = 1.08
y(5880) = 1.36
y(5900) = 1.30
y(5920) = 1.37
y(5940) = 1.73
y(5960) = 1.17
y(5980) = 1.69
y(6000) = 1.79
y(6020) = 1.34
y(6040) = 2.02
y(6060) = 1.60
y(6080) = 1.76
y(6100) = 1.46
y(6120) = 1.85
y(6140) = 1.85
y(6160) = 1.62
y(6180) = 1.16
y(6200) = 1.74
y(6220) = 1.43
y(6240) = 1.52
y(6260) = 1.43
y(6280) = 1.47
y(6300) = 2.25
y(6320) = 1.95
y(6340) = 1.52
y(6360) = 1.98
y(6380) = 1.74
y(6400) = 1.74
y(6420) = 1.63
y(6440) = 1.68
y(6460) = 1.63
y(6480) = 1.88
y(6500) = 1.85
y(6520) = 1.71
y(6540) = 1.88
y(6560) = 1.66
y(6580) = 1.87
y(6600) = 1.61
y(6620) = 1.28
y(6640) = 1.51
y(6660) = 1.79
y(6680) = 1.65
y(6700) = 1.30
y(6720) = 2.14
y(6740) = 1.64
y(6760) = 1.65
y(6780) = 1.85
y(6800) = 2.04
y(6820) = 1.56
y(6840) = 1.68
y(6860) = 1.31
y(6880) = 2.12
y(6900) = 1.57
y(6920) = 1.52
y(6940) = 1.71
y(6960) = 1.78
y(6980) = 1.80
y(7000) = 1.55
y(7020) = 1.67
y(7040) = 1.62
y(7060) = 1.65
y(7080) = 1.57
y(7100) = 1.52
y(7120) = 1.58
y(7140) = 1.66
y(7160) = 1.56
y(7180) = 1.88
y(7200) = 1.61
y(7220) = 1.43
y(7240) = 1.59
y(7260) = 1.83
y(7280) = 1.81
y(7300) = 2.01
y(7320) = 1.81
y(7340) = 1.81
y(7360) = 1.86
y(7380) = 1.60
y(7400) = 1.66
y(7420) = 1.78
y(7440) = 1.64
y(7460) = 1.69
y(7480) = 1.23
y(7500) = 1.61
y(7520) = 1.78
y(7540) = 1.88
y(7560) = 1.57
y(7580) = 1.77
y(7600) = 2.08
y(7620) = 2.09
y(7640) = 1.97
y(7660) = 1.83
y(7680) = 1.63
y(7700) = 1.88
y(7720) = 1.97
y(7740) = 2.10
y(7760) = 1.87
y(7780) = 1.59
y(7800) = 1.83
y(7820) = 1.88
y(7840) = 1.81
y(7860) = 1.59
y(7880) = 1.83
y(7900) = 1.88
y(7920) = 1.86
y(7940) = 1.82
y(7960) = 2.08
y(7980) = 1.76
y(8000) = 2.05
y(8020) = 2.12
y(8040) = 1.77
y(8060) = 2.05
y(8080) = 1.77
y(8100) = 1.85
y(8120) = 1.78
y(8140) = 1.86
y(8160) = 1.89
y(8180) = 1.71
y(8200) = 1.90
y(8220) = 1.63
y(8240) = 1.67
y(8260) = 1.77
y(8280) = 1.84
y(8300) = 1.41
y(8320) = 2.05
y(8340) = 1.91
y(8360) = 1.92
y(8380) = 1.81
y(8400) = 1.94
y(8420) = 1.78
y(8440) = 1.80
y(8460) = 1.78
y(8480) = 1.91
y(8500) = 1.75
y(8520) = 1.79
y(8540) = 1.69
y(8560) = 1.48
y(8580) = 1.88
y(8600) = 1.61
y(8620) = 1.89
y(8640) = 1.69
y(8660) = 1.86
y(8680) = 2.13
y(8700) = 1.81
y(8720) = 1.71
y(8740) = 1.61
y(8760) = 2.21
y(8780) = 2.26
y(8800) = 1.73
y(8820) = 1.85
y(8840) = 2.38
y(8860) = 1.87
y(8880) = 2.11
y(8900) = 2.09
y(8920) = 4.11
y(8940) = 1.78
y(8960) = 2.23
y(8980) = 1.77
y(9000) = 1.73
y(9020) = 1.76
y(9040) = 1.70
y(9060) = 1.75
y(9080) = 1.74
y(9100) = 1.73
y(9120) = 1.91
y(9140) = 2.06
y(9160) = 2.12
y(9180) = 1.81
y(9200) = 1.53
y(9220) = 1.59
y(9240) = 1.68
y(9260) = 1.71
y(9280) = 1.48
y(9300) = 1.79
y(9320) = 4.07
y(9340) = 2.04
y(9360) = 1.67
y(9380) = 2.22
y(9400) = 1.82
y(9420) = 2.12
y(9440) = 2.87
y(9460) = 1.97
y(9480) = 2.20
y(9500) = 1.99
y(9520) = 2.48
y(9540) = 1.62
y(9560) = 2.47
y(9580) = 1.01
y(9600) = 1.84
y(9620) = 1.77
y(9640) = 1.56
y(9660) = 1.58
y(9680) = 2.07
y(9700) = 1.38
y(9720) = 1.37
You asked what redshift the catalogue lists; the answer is 0.36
